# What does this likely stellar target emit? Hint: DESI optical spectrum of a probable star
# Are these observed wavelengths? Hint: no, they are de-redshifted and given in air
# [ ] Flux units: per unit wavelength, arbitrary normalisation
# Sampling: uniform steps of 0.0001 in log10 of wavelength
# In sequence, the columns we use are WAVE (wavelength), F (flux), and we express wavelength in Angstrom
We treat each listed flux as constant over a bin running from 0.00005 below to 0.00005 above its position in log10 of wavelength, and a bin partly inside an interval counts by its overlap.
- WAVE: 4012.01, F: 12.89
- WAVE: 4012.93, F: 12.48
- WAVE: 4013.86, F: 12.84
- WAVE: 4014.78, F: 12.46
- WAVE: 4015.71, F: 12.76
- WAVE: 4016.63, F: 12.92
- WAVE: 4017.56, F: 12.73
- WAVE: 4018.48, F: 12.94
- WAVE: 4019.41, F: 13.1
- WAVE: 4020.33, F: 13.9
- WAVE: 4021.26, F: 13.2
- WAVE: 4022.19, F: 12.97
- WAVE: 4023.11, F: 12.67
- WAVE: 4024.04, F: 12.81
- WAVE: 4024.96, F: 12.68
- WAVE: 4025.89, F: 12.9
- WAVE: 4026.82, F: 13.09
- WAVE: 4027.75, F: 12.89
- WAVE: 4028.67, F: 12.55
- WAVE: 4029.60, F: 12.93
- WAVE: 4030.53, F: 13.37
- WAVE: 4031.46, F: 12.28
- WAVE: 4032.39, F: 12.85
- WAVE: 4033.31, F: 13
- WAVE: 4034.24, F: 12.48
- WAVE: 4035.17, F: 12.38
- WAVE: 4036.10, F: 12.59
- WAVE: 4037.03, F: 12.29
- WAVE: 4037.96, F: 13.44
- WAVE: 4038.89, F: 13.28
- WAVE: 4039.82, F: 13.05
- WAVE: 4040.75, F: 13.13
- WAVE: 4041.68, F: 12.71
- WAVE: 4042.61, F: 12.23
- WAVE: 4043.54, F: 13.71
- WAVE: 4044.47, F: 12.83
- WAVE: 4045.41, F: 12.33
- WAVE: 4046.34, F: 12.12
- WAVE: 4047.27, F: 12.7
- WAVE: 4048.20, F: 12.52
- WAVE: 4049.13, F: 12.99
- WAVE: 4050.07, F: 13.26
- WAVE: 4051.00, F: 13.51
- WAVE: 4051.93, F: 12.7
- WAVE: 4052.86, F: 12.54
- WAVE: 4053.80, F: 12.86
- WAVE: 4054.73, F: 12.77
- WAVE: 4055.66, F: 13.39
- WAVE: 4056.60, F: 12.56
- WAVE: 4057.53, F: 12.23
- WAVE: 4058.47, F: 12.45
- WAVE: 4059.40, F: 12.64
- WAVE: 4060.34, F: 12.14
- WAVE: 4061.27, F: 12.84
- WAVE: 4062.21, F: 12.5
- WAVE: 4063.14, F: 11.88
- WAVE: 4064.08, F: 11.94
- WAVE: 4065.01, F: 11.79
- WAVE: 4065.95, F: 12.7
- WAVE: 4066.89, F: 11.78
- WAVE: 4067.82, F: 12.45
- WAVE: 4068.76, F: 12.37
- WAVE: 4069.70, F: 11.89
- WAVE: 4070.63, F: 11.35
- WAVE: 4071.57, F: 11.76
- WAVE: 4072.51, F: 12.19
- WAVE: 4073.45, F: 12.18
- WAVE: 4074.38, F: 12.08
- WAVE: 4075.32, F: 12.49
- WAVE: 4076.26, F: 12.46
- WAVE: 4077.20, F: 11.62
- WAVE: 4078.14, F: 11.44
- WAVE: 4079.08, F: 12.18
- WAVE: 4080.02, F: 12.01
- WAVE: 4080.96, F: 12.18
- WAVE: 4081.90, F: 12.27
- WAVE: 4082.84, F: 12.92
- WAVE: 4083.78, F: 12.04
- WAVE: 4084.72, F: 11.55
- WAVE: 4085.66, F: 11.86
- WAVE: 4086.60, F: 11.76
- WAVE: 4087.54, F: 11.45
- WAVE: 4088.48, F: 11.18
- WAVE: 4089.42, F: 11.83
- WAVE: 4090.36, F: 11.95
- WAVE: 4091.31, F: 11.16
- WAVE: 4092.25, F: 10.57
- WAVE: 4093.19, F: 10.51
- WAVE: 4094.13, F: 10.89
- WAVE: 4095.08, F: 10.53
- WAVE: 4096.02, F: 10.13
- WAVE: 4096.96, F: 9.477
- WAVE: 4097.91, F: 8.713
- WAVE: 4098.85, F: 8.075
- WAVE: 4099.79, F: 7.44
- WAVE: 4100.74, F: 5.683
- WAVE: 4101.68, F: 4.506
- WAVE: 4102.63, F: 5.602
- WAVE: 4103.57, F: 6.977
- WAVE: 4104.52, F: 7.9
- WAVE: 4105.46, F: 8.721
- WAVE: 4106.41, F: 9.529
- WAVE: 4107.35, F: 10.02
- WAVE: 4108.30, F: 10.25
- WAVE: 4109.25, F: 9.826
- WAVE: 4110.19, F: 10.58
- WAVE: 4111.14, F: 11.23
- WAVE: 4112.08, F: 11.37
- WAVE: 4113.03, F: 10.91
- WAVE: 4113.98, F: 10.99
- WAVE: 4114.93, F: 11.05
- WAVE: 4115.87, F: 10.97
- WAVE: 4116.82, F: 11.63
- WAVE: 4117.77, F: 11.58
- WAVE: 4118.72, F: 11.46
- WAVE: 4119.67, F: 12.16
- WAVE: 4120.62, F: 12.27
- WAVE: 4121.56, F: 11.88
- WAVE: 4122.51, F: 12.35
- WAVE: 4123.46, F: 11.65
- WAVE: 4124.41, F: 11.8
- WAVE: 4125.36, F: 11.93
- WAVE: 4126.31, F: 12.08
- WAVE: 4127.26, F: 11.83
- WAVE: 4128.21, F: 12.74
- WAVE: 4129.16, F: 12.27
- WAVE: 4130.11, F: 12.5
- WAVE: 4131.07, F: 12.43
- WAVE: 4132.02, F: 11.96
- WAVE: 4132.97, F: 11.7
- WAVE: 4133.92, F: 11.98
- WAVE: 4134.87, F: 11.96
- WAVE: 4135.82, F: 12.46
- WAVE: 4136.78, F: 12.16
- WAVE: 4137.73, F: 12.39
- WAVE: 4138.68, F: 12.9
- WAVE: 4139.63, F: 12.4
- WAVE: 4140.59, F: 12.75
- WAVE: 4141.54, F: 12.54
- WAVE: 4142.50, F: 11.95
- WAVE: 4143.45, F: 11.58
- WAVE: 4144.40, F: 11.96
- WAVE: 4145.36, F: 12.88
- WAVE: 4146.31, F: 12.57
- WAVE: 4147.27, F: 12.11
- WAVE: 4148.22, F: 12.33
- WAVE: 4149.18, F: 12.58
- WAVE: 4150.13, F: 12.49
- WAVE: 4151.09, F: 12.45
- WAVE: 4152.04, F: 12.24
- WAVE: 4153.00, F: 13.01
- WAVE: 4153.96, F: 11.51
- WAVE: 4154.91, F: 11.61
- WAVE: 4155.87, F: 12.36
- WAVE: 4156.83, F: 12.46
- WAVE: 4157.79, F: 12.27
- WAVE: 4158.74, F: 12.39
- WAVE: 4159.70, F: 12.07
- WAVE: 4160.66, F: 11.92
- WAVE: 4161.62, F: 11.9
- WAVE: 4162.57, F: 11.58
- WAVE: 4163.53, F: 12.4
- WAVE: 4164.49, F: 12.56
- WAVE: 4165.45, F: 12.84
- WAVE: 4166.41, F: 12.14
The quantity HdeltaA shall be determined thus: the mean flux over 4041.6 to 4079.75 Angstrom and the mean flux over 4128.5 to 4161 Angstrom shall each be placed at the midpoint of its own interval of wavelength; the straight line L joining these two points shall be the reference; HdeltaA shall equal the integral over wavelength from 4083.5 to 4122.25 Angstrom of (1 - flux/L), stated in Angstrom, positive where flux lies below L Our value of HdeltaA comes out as 6.7 Angstrom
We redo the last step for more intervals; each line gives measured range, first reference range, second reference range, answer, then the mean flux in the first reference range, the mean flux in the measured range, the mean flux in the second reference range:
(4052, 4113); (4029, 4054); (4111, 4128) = 5.77 Angstrom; 12.8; 11.1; 11.6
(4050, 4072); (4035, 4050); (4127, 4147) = 0.47 Angstrom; 12.8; 12.4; 12.3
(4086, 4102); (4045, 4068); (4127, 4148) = 3.36 Angstrom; 12.5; 9.82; 12.3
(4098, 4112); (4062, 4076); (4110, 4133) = 4.07 Angstrom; 12.1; 8.41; 11.7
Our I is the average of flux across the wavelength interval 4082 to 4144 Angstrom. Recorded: 11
